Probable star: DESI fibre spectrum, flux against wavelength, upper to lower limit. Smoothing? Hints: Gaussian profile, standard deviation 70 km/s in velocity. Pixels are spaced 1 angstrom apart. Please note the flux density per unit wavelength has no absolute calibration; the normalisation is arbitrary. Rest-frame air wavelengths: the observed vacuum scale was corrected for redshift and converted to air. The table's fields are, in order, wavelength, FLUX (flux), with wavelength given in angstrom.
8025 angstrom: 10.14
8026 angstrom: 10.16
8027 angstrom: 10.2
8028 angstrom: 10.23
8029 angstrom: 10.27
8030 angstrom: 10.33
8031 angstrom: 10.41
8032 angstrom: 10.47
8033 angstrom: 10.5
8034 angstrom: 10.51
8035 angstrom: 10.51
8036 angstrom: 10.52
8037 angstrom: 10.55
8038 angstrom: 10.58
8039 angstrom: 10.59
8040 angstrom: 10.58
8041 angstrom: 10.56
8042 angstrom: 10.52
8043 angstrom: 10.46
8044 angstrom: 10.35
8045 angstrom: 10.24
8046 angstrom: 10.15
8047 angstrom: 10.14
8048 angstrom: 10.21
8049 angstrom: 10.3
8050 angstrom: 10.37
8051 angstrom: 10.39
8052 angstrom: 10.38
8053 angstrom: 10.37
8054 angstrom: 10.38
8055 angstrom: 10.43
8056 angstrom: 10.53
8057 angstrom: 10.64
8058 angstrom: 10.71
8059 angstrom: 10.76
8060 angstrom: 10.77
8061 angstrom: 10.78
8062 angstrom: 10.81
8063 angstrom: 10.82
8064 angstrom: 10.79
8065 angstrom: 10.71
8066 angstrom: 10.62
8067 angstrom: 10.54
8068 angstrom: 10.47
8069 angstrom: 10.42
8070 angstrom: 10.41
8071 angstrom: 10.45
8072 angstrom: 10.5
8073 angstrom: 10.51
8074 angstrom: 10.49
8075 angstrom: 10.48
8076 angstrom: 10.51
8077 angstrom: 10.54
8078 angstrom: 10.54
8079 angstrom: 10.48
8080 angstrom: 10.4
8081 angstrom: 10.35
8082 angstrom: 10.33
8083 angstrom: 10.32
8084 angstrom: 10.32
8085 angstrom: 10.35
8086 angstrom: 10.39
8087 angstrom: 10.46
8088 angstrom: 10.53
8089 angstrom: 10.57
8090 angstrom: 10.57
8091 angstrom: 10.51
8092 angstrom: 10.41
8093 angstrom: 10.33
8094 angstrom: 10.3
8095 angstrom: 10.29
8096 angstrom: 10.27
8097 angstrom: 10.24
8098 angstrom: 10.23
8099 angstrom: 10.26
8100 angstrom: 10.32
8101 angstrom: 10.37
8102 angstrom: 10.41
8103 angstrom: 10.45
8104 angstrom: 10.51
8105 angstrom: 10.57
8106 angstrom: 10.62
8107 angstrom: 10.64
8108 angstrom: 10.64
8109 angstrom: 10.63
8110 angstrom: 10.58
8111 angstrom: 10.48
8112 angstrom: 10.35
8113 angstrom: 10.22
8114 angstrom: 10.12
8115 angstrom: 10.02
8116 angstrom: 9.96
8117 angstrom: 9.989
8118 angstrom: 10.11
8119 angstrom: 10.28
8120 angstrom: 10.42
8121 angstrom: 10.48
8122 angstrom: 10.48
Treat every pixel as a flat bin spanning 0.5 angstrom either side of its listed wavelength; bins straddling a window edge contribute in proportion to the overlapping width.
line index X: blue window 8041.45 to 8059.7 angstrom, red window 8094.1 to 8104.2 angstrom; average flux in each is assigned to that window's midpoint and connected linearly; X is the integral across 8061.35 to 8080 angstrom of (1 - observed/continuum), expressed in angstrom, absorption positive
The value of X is -0.3 angstrom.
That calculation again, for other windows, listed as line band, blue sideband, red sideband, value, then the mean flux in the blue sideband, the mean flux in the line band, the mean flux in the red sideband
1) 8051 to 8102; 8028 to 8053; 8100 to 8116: -0.3 angstrom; 10.4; 10.5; 10.4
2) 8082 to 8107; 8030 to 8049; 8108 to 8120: -0.2 angstrom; 10.4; 10.4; 10.3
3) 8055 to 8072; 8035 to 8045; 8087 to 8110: -0.2 angstrom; 10.5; 10.6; 10.4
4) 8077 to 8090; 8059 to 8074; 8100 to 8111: 0.2 angstrom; 10.6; 10.4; 10.5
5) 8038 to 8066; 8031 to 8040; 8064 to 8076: 0.0 angstrom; 10.5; 10.5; 10.5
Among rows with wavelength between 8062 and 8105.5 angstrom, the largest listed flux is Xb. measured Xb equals 10.82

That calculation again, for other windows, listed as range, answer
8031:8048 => 10.59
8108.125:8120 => 10.63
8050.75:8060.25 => 10.77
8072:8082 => 10.54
